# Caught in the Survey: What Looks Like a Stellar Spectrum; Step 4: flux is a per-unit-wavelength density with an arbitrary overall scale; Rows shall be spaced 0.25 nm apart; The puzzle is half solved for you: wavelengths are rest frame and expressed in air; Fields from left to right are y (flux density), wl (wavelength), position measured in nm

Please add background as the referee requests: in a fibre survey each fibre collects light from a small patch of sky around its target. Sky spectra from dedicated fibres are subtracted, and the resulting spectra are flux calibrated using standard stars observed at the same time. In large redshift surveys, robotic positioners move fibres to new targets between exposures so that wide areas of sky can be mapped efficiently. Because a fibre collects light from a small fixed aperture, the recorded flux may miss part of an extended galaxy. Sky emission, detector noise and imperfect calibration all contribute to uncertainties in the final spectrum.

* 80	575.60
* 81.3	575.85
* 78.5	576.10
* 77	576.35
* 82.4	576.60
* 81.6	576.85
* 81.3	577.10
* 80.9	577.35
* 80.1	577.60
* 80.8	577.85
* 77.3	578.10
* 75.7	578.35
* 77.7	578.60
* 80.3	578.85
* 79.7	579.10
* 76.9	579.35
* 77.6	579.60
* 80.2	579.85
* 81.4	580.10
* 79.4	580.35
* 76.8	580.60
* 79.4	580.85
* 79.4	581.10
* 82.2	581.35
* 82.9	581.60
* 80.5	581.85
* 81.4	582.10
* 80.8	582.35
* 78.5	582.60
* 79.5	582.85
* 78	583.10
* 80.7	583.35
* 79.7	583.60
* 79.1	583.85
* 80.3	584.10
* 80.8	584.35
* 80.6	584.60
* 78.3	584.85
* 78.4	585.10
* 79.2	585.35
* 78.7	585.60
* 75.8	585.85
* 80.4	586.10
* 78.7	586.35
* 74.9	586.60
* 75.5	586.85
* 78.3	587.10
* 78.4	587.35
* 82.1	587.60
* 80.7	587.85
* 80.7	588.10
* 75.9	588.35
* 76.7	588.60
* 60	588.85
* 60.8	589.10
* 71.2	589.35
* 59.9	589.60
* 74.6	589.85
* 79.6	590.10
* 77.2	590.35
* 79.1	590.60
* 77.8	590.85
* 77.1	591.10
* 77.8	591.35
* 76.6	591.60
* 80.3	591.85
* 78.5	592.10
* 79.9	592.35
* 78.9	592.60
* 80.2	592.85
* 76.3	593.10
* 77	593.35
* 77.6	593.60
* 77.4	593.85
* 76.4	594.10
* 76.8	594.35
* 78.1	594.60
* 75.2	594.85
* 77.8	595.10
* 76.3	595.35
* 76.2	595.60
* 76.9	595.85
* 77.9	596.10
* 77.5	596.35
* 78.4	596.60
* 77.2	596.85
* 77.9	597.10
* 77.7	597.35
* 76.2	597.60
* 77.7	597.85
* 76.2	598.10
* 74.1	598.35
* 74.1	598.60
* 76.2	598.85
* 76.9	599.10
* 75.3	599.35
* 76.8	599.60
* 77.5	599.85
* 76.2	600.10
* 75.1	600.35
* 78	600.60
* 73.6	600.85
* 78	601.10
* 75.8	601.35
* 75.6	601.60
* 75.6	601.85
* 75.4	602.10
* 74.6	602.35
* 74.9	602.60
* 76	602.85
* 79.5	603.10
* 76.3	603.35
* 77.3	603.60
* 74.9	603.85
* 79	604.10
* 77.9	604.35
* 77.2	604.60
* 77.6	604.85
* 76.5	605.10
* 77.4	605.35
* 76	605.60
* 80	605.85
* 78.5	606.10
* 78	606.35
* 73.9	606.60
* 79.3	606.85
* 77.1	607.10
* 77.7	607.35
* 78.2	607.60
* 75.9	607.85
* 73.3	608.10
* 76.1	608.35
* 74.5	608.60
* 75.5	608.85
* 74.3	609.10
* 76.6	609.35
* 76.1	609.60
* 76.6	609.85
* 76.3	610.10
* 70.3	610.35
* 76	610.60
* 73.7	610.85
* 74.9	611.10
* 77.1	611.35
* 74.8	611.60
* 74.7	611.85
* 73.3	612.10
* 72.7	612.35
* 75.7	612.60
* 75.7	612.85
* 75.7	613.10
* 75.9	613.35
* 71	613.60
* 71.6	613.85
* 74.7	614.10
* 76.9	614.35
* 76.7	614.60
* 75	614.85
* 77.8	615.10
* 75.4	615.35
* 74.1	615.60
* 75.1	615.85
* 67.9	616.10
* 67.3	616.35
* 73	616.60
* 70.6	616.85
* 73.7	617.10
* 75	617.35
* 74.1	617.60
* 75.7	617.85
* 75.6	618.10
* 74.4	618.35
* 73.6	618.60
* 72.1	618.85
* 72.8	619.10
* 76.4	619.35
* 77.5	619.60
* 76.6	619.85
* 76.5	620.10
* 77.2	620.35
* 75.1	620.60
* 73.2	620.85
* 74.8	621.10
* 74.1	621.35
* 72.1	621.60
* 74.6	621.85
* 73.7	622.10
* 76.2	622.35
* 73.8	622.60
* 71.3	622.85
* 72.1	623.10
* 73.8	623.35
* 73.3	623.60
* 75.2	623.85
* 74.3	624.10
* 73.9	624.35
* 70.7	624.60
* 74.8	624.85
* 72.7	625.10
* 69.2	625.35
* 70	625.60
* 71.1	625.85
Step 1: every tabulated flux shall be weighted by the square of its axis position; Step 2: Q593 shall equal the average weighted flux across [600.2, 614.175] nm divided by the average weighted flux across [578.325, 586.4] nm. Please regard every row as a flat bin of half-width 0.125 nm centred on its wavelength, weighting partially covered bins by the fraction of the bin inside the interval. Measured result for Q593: 1.04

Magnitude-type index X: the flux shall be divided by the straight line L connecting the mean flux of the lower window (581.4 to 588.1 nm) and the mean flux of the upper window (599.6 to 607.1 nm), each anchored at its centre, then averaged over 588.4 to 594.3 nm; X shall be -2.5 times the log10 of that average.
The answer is 0.04 mag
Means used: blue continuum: 79.4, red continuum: 76.8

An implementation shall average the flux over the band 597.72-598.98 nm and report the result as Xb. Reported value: 75.7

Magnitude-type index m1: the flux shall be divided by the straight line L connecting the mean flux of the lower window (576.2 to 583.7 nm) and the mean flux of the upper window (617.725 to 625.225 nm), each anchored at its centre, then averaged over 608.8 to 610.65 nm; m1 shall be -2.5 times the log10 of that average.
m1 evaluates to 0.009 mag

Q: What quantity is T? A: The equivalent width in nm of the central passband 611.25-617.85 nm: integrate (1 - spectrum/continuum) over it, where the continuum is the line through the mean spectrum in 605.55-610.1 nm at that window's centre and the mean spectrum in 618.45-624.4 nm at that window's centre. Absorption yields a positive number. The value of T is 0.12 nm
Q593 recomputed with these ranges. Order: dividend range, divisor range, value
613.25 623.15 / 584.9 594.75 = 1.06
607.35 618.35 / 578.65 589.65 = 1.05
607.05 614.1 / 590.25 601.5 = 1.02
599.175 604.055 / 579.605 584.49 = 1.02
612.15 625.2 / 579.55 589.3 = 1.06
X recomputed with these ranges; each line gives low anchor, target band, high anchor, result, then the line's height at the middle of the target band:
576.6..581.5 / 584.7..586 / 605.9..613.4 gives 0.01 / 78.7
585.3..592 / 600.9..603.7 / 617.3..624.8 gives -0.01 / 75.2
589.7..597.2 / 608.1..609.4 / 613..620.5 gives 0.00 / 75.4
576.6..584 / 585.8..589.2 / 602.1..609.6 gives 0.04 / 78.8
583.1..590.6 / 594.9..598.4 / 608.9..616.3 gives -0.02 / 75.8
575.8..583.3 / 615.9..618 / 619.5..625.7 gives 0.03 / 74.6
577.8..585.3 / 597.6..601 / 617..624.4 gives 0.02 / 77.2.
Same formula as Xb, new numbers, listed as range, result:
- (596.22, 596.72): 77.9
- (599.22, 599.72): 76.1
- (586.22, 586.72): 76.9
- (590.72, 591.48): 77.6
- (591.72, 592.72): 79.4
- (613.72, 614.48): 74.4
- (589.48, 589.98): 67.4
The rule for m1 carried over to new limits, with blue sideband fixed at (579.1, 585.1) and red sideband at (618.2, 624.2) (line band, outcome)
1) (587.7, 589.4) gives 0.091 mag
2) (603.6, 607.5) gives -0.013 mag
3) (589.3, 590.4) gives 0.092 mag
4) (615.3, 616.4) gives 0.045 mag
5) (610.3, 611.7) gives 0.016 mag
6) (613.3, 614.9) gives 0.013 mag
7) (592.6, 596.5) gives 0.011 mag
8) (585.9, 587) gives 0.026 mag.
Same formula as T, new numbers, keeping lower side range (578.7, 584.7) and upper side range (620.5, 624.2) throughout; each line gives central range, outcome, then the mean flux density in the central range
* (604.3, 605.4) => -0.012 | 77.3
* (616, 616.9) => 0.061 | 69.7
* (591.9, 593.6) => -0.006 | 78.5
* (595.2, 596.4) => 0.012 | 76.9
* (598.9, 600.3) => 0.013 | 76.4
